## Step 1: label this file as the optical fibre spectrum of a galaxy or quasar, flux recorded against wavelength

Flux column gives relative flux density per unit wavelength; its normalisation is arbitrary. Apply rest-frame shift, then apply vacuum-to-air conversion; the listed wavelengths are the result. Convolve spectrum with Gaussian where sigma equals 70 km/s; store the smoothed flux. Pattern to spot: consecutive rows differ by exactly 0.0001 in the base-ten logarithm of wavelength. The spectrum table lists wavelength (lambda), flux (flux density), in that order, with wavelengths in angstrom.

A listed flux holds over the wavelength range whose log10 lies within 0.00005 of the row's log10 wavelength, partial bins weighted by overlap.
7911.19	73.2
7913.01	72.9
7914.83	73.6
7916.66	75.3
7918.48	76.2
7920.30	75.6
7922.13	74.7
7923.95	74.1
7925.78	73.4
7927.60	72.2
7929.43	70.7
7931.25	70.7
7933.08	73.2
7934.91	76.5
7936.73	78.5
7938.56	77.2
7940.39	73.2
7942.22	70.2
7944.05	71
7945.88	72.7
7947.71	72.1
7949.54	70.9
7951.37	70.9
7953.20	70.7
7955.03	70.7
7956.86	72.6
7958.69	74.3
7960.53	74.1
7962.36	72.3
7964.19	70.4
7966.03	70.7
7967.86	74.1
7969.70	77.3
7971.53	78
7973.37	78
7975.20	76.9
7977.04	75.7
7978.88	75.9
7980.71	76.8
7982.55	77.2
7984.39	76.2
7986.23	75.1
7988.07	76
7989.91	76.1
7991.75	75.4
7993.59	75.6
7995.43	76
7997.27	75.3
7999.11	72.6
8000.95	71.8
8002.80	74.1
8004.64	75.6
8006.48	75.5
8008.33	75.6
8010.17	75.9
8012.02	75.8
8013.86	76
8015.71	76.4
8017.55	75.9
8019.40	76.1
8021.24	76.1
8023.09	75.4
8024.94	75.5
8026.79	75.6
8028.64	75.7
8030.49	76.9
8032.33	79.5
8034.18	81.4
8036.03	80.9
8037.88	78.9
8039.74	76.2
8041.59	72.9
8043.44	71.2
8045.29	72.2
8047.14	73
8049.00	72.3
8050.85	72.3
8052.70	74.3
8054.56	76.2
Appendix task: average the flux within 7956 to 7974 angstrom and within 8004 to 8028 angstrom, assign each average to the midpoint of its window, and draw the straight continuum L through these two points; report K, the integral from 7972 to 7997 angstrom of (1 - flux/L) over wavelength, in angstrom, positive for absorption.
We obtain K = -0.5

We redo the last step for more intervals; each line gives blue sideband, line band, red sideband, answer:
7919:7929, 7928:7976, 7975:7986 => 1.1 angstrom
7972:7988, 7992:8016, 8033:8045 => 0.5 angstrom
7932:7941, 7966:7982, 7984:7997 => -0.1 angstrom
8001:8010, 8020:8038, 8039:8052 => -0.9 angstrom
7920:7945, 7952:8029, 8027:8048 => 0.1 angstrom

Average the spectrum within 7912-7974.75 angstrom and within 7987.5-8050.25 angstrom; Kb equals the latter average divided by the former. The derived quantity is 1.0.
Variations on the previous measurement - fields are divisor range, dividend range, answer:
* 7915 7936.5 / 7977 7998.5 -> 1.03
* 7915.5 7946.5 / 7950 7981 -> 1.00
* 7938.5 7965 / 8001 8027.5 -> 1.05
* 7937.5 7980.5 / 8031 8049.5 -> 1.03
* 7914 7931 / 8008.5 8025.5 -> 1.03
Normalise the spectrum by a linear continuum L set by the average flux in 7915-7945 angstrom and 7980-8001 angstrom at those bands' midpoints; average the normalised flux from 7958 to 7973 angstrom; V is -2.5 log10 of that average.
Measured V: 0.01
